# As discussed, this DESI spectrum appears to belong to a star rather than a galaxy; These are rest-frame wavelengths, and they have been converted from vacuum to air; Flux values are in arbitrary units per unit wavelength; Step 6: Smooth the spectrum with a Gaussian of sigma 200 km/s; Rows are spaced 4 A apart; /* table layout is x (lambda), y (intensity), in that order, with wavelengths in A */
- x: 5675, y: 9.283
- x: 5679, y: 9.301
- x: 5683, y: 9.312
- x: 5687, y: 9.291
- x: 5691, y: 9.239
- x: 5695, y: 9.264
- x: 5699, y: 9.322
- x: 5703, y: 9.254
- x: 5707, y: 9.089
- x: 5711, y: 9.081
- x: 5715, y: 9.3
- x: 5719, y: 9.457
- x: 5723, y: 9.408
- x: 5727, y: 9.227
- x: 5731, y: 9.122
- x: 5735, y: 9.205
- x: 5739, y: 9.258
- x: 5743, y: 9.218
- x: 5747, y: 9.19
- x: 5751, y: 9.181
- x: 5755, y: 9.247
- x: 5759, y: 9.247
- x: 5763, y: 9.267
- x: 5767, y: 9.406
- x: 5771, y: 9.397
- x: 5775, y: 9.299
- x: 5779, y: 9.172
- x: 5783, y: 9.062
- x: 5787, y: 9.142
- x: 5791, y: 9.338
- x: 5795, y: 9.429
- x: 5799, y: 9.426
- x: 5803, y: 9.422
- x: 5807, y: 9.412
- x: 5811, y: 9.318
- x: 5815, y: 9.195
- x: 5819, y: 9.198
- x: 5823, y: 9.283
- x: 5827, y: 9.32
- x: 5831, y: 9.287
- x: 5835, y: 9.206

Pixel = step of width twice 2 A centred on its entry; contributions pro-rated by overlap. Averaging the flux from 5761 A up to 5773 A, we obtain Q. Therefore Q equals 9.36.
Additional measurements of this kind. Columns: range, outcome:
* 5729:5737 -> 9.16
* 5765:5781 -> 9.32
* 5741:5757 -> 9.21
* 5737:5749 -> 9.22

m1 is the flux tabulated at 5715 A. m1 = 9.3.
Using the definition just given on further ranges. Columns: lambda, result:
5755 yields 9.247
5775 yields 9.299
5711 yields 9.081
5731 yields 9.122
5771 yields 9.397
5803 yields 9.422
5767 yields 9.406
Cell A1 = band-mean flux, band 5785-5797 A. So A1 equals 9.3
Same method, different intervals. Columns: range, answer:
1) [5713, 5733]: 9.3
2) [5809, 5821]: 9.24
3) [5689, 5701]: 9.28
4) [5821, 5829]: 9.3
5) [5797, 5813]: 9.39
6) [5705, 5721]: 9.23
